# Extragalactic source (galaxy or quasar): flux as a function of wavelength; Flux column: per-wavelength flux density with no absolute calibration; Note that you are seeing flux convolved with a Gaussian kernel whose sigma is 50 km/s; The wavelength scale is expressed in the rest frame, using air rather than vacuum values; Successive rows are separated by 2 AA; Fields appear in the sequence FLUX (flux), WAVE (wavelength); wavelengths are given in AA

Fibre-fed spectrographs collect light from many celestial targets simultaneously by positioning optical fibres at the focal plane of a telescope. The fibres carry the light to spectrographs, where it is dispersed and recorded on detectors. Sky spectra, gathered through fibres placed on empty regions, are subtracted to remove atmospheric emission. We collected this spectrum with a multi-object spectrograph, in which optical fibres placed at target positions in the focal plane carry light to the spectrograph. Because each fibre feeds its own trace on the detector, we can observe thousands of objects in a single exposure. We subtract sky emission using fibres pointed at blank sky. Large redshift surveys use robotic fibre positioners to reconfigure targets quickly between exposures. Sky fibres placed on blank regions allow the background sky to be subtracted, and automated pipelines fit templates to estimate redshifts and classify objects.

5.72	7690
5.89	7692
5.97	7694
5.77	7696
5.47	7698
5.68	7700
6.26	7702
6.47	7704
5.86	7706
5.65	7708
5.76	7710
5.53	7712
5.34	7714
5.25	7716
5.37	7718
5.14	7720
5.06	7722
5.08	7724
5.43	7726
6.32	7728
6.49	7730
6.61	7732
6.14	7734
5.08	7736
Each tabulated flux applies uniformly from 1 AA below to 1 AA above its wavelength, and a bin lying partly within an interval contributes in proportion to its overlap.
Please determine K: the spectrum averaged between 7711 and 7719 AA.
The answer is 5.37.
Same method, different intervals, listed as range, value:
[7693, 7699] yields 5.74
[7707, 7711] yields 5.71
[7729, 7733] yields 6.55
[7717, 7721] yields 5.25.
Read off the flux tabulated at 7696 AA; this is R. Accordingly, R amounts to 5.77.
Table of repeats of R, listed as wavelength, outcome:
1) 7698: 5.47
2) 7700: 5.68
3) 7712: 5.53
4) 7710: 5.76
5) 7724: 5.08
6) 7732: 6.61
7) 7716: 5.25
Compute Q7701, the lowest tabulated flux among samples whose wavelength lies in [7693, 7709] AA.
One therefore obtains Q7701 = 5.47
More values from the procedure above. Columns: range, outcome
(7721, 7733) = 5.06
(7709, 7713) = 5.53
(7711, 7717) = 5.25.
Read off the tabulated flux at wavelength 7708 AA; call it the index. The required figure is 5.65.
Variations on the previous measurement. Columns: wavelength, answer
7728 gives 6.32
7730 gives 6.49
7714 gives 5.34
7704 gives 6.47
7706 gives 5.86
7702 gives 6.26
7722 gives 5.06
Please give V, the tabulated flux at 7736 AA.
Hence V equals 5.08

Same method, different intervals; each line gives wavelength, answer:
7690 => 5.72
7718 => 5.37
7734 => 6.14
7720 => 5.14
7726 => 5.43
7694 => 5.97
